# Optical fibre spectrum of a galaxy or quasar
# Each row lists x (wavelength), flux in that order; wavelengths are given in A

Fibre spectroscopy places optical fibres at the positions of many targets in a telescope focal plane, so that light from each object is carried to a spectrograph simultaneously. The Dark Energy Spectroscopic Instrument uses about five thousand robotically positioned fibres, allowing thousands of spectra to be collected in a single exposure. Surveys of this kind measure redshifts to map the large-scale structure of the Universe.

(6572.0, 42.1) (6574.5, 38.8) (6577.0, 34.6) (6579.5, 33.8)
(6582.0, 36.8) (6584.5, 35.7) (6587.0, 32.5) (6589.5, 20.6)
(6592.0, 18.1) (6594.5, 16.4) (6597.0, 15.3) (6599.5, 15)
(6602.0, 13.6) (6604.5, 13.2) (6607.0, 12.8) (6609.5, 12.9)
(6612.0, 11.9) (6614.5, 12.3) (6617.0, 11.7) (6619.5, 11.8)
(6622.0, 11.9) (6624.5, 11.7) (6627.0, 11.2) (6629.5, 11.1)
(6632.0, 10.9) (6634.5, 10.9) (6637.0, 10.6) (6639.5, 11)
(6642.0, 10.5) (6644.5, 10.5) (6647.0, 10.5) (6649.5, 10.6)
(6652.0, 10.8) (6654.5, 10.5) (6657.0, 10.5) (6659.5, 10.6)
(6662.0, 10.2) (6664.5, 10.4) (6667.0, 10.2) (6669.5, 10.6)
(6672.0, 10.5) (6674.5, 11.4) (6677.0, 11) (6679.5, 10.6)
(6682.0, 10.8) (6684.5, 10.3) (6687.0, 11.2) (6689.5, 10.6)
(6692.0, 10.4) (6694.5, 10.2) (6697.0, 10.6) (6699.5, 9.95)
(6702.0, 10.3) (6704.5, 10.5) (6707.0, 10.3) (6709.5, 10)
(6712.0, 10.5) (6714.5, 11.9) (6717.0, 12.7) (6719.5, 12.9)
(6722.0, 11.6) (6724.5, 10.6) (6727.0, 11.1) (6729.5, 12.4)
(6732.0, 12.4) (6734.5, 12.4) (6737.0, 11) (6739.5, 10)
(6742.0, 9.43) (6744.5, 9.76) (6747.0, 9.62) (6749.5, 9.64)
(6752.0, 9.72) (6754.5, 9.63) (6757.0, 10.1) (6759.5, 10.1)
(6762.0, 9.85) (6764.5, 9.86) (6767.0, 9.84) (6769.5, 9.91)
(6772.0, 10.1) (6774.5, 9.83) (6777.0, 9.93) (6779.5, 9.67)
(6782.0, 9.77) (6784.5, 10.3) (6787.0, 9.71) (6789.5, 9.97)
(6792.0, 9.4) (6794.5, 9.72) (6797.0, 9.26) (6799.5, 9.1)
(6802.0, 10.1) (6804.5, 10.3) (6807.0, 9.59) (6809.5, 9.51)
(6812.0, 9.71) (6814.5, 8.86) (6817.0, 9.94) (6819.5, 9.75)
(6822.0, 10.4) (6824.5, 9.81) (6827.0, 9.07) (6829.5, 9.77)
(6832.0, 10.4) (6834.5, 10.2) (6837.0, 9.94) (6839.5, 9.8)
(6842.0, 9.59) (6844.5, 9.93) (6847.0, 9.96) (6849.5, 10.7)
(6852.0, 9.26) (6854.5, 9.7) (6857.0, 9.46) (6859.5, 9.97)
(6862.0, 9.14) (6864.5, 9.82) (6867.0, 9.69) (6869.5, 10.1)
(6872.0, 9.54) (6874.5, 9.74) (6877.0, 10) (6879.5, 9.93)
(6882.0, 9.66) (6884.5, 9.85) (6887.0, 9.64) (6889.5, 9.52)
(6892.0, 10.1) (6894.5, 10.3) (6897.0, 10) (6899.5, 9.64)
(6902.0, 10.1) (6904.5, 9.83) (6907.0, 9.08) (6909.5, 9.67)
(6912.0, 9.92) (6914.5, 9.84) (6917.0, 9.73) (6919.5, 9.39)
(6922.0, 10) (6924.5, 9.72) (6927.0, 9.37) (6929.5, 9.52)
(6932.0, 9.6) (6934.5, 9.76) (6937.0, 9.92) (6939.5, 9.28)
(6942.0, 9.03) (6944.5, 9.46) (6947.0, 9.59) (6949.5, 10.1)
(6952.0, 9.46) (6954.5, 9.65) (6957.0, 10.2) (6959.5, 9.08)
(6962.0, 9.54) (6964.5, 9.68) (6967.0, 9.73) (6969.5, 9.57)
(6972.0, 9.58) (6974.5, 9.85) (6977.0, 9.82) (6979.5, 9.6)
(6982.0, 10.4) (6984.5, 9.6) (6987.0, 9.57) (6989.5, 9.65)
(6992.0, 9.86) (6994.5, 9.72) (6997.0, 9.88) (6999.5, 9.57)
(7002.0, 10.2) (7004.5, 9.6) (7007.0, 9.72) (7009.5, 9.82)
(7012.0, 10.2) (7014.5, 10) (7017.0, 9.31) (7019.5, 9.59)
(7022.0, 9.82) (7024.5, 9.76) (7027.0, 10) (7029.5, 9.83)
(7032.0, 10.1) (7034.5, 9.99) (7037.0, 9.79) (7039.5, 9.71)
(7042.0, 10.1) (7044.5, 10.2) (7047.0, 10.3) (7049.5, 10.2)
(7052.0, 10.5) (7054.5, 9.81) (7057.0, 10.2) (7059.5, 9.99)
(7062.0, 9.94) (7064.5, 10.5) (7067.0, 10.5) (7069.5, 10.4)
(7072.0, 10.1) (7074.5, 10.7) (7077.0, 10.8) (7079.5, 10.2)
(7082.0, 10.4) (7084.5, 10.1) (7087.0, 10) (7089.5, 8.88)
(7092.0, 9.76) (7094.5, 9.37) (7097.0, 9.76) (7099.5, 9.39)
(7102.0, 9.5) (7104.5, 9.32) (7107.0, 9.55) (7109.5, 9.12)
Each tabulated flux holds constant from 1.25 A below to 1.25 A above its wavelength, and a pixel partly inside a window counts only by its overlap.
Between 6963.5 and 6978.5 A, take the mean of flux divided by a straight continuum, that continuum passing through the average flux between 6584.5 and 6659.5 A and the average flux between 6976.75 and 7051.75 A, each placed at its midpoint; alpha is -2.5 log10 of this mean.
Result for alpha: 0.06 mag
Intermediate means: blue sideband 13.5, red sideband 9.87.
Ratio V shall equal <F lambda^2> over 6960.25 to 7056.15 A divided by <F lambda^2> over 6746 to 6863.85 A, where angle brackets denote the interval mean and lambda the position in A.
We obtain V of 1.07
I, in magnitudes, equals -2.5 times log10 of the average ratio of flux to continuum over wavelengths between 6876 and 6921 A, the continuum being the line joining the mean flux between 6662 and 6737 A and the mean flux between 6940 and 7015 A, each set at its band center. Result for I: 0.031 mag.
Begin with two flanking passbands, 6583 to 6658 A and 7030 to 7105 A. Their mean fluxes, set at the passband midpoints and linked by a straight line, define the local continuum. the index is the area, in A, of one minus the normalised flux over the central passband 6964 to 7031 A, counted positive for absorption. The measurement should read 5.4 A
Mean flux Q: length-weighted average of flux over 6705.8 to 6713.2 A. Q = 10.3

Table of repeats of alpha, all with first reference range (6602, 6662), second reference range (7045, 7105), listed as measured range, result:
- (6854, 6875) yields 0.104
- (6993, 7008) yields 0.051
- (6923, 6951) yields 0.094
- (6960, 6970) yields 0.084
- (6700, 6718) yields 0.029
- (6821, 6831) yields 0.107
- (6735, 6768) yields 0.109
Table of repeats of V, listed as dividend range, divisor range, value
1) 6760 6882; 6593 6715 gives 0.91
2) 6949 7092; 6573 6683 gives 0.73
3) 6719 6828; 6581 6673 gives 0.76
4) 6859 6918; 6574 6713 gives 0.75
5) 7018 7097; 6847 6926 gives 1.08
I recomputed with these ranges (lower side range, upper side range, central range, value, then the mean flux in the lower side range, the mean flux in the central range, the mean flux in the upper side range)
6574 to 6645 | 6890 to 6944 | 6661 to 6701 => 0.422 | 17.4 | 10.6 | 9.7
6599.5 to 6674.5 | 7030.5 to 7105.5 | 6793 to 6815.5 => 0.131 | 11.3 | 9.58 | 10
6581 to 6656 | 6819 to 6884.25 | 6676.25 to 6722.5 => 0.195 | 14.7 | 10.8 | 9.82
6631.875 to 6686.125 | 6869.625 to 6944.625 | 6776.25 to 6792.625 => 0.036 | 10.6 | 9.83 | 9.71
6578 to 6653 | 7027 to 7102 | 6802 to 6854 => 0.302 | 15.6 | 9.83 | 10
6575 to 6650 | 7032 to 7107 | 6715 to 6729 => 0.262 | 16.6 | 11.8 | 10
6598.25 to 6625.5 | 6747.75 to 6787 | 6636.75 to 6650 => 0.139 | 12.6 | 10.6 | 9.87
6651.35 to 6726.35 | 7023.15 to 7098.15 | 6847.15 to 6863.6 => 0.078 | 10.8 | 9.72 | 10.1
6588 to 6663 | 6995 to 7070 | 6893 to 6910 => 0.100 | 12.4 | 9.81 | 9.98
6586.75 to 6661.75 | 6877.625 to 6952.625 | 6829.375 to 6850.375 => 0.049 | 12.8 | 10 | 9.7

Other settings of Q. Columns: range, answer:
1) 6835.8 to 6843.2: 9.78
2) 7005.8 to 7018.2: 9.81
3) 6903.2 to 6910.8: 9.53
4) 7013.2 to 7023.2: 9.68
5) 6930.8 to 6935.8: 9.68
